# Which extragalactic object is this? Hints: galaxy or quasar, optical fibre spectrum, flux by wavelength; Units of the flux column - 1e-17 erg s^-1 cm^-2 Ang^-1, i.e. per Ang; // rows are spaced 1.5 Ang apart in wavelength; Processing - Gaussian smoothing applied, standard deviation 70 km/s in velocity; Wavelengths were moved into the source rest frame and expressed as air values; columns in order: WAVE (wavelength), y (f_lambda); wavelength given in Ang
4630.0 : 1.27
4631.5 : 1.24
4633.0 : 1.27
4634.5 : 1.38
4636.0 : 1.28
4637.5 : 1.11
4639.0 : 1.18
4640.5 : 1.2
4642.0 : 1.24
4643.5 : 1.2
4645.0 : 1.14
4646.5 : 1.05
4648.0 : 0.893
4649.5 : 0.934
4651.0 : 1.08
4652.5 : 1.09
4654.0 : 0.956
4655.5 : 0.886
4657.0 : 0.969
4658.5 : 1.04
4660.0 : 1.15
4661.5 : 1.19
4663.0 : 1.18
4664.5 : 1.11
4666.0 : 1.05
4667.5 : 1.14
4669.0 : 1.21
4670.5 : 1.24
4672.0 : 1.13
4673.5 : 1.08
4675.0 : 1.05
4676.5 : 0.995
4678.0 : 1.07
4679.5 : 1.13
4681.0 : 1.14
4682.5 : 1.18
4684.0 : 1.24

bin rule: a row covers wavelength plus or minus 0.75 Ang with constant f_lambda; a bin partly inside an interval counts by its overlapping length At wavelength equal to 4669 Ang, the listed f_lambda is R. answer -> 1.21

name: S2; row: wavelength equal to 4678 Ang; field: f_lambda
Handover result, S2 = 1.07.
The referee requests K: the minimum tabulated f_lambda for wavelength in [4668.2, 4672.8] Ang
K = 1.13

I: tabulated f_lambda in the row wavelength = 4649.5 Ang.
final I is 0.934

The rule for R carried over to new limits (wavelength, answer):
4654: 0.956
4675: 1.05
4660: 1.15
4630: 1.27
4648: 0.893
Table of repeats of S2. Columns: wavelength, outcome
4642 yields 1.24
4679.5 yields 1.13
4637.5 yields 1.11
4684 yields 1.24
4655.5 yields 0.886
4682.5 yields 1.18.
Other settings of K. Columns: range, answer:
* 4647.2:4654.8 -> 0.893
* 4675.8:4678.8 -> 0.995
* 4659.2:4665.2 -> 1.11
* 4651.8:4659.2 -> 0.886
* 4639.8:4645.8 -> 1.14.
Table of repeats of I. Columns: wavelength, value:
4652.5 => 1.09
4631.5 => 1.24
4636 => 1.28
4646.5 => 1.05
